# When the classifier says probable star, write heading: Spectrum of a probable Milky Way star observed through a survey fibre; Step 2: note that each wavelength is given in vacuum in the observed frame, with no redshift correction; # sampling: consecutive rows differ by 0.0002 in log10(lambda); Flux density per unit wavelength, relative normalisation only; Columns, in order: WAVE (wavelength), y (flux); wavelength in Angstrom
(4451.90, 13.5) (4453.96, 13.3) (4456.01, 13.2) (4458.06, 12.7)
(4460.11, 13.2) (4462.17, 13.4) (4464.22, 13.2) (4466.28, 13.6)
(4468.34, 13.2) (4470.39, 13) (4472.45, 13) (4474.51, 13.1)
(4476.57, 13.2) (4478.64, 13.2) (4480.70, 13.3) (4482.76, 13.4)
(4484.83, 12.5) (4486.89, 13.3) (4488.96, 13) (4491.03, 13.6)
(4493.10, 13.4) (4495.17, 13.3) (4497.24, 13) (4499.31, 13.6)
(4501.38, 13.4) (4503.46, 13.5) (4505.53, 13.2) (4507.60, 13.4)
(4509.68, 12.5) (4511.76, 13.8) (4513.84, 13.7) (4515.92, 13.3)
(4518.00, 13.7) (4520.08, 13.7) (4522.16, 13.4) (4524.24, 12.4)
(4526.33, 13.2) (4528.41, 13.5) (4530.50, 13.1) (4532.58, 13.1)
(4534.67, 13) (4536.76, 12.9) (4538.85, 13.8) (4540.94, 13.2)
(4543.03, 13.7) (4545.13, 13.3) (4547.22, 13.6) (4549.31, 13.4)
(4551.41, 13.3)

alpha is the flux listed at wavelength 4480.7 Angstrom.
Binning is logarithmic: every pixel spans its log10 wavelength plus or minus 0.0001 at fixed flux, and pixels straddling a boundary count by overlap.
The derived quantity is 13.3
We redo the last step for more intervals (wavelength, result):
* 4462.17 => 13.4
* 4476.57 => 13.2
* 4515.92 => 13.3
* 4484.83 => 12.5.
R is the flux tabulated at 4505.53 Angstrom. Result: 13.2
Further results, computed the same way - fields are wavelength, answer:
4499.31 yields 13.6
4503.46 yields 13.5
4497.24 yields 13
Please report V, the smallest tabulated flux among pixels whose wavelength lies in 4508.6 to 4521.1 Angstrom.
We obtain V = 12.5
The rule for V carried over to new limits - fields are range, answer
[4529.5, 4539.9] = 12.9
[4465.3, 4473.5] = 13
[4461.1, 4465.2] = 13.2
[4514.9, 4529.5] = 12.4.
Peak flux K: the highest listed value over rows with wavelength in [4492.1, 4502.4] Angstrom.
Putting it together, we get 13.6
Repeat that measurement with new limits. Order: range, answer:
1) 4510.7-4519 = 13.8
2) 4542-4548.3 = 13.7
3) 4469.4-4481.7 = 13.3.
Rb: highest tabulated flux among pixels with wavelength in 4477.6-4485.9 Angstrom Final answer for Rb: 13.4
